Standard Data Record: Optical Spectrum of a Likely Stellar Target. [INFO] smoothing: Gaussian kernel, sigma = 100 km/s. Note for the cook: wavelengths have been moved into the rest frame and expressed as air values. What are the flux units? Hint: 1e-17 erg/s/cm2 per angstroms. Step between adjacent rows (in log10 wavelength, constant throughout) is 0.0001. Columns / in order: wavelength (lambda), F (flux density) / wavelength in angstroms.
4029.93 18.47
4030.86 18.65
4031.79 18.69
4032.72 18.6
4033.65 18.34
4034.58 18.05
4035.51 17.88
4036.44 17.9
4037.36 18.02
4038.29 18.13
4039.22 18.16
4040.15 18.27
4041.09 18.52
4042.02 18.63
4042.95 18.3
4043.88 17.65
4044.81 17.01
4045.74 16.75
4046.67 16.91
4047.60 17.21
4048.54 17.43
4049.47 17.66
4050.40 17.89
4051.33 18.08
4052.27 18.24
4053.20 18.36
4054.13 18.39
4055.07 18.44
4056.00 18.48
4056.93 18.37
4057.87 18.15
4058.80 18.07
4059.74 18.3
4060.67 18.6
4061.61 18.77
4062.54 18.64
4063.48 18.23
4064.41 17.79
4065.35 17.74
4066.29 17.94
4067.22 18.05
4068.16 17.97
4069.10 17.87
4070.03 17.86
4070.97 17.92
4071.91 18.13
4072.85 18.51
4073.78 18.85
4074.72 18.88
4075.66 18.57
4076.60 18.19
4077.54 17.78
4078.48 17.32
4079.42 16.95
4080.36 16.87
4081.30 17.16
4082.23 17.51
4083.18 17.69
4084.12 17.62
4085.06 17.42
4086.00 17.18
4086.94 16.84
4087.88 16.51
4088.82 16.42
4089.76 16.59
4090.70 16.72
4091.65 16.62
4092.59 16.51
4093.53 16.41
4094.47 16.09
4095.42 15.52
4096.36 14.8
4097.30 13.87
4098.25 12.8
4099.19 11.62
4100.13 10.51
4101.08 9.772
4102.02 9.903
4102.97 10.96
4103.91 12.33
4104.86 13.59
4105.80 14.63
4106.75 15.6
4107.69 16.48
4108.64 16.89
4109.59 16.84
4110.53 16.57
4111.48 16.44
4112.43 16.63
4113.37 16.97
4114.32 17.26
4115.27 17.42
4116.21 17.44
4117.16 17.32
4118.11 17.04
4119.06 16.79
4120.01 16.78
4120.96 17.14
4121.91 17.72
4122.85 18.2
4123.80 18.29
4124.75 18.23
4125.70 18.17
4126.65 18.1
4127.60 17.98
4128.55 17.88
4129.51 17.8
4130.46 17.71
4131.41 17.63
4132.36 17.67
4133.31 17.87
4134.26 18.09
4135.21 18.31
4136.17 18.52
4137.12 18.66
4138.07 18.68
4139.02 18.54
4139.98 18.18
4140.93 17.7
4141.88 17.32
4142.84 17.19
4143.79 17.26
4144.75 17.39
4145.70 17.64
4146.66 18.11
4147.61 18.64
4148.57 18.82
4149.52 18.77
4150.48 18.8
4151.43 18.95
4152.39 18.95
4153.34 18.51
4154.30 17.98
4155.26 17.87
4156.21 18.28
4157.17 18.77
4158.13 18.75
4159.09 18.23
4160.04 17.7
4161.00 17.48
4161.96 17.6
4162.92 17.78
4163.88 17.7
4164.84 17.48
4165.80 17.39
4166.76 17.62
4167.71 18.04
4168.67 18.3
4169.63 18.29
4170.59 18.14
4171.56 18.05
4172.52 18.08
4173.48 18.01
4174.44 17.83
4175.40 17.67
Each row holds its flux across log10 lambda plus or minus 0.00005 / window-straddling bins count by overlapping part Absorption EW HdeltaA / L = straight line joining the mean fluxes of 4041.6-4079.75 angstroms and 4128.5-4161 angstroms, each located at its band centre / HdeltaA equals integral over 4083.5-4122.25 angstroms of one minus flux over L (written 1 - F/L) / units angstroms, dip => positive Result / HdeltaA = 5.4 angstroms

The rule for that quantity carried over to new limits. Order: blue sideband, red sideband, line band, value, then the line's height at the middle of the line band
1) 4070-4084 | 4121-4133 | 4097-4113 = 3.6 angstroms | 17.9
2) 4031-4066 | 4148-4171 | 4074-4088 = 0.4 angstroms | 18.1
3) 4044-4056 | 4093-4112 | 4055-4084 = -3.0 angstroms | 16.4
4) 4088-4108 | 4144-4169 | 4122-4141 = -1.9 angstroms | 16.4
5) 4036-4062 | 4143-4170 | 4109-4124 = 0.8 angstroms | 18.1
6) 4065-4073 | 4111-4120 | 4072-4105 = 3.4 angstroms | 17.6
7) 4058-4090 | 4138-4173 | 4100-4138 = 3.0 angstroms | 17.9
